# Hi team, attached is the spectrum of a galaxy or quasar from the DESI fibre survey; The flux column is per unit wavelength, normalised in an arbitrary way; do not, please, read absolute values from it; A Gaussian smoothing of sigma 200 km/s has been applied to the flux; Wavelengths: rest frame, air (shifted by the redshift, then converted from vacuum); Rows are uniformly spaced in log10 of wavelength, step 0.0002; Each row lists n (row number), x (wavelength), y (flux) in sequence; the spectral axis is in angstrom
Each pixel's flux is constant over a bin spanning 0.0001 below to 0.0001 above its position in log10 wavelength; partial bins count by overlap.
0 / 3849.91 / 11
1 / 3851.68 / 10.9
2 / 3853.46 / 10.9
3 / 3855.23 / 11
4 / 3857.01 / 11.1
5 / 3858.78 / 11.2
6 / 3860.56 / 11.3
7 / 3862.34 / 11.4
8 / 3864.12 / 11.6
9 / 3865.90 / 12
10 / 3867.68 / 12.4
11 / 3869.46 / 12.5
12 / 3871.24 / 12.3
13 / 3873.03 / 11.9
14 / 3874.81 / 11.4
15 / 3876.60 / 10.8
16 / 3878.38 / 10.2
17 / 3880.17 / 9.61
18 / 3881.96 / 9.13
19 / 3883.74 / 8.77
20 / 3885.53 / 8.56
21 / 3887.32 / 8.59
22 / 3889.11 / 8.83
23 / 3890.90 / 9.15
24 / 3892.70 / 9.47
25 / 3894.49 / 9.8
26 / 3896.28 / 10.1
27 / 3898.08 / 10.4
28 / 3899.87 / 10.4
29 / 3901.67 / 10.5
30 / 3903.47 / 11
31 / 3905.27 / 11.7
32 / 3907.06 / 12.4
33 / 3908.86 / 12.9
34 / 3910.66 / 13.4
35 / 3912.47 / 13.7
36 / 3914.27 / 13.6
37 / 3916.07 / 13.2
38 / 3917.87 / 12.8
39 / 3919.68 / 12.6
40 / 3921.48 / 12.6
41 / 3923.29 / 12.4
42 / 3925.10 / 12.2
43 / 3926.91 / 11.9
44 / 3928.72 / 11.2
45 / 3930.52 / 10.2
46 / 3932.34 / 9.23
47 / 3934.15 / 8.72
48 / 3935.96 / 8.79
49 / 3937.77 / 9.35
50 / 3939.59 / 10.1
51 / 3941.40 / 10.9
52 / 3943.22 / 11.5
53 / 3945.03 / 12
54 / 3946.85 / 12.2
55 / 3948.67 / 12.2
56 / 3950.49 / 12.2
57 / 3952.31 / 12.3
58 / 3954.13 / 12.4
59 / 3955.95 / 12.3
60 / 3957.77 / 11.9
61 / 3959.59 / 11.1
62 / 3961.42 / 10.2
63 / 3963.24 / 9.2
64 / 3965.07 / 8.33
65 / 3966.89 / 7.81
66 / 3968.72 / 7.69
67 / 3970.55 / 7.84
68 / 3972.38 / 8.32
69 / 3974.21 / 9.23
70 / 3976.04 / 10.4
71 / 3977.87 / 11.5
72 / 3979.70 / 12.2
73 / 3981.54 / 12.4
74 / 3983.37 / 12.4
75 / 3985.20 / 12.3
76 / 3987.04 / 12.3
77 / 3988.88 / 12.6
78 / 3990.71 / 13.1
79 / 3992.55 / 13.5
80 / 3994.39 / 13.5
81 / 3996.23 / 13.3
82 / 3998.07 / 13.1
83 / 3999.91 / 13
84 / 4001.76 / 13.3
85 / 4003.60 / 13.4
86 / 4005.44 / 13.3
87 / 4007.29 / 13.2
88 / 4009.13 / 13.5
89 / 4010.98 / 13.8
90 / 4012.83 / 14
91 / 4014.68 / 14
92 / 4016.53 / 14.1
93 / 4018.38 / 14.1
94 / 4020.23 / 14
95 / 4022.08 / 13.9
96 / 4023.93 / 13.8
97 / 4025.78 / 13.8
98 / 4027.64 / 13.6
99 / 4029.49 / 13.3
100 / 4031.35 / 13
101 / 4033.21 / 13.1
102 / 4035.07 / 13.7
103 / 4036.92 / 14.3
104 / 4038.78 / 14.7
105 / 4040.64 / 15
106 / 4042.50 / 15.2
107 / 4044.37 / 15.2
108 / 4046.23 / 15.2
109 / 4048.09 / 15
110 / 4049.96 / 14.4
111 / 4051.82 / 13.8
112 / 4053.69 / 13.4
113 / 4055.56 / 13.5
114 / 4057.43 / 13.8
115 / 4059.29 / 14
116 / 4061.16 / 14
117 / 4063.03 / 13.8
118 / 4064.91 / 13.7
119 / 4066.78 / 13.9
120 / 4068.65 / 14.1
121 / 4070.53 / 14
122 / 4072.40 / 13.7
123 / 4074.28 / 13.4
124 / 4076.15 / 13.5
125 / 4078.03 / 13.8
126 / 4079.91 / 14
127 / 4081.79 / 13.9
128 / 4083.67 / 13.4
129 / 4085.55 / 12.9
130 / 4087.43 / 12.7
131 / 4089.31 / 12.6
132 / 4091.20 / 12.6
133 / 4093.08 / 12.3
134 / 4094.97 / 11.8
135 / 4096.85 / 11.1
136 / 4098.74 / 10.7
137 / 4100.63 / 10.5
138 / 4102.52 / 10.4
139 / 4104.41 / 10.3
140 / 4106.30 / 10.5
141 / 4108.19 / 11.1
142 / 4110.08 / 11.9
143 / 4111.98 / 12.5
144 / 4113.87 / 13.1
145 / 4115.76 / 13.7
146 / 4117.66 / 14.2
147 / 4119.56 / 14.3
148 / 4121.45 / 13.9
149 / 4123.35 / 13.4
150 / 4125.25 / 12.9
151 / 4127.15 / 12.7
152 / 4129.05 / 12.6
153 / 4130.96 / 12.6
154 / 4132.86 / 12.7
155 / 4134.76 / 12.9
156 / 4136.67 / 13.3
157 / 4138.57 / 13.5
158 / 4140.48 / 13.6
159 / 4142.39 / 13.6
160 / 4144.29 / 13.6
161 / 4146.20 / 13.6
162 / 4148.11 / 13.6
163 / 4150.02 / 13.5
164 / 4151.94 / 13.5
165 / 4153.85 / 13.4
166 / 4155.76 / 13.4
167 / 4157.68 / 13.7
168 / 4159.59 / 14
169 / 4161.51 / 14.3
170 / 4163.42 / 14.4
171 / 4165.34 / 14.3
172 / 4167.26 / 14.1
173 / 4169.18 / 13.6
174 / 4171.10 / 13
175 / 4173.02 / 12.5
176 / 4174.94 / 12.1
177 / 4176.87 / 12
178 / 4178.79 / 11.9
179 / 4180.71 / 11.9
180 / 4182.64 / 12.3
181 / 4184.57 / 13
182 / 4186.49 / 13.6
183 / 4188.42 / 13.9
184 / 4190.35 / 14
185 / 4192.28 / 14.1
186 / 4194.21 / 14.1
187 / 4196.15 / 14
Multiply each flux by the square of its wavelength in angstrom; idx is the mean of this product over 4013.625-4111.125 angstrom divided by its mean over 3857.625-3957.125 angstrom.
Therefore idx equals 1.3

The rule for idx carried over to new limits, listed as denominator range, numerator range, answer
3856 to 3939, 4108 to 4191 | 1.36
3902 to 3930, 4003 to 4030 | 1.16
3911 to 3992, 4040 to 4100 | 1.28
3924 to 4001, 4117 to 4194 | 1.32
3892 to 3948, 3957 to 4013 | 1.06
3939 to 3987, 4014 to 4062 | 1.35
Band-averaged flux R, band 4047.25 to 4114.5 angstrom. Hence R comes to 12.9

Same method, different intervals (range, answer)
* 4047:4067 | 13.9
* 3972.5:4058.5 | 13.4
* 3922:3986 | 10.7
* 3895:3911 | 11.3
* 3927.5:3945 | 10.1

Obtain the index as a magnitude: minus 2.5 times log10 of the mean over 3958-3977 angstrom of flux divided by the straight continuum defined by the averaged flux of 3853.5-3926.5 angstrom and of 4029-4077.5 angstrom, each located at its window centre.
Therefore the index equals 0.35 mag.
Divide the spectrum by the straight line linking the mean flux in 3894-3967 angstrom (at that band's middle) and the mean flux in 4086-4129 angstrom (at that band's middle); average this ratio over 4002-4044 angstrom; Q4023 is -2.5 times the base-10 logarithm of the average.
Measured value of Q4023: -0.175 mag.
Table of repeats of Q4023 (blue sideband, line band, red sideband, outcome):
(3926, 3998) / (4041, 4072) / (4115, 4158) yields -0.155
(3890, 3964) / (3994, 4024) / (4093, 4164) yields -0.142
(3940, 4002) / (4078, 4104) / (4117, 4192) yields 0.036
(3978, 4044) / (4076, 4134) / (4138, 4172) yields 0.092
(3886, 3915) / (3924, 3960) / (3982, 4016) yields 0.072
